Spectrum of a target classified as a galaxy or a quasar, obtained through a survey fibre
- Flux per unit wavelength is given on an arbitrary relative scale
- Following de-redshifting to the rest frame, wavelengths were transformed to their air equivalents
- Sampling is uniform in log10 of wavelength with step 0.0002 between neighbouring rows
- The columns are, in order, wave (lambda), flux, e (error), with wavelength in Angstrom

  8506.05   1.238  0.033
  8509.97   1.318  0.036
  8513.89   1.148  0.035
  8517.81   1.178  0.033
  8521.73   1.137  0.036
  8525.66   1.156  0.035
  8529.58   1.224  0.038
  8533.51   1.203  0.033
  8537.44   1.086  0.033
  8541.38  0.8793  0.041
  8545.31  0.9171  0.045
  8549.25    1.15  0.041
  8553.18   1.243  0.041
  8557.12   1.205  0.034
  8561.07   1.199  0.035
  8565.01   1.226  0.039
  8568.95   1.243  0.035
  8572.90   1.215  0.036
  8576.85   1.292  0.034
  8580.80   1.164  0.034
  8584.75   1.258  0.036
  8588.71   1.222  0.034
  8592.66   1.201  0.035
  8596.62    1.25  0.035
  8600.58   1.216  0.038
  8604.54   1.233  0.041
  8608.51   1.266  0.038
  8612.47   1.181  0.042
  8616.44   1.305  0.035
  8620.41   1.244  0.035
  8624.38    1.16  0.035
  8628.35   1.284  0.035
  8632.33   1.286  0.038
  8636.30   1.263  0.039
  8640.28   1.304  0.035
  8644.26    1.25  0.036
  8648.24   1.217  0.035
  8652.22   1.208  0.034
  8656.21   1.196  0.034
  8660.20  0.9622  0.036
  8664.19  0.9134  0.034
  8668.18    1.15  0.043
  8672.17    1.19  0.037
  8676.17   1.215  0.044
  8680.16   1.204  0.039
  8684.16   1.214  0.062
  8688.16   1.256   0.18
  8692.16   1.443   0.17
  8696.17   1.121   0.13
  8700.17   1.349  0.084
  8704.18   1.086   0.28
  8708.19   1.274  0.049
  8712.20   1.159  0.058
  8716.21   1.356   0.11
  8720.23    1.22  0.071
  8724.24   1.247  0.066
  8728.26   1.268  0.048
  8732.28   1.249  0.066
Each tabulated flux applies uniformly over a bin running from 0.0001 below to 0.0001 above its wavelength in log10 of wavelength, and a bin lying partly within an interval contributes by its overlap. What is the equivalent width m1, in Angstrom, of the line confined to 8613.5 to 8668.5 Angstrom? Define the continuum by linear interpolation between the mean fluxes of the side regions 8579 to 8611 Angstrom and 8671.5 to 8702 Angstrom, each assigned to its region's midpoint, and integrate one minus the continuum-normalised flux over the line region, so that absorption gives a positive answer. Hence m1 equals 1.8 Angstrom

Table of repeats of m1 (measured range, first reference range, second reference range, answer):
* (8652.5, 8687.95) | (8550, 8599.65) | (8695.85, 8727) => 2.6 Angstrom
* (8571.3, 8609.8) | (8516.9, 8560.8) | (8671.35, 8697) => -2.1 Angstrom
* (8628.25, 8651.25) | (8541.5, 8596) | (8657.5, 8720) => -1.4 Angstrom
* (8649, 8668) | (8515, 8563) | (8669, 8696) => 2.1 Angstrom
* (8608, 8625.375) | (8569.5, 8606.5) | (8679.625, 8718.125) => 0.0 Angstrom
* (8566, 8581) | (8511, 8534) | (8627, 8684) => -0.7 Angstrom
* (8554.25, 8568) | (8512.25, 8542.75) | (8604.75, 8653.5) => -0.5 Angstrom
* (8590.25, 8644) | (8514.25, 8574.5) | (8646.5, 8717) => -3.3 Angstrom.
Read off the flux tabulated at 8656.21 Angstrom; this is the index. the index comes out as 1.196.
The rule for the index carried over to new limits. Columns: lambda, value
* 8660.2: 0.9622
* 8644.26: 1.25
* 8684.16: 1.214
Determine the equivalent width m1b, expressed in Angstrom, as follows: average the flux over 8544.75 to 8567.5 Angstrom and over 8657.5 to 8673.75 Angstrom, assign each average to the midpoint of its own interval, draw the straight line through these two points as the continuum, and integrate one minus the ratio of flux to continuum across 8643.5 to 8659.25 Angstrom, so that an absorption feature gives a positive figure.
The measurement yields -1.9 Angstrom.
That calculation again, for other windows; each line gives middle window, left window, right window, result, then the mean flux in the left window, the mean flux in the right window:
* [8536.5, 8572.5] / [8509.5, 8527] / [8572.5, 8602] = 2.2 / 1.18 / 1.23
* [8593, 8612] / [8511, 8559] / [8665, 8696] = -1.0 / 1.13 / 1.22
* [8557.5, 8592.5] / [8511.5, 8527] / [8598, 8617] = -0.5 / 1.16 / 1.24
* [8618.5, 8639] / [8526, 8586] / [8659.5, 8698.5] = -1.4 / 1.17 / 1.18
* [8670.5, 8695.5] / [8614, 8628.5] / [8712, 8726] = 0.1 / 1.24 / 1.26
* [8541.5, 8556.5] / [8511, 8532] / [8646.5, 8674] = 1.0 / 1.18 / 1.12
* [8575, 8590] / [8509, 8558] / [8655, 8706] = -1.1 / 1.14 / 1.18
